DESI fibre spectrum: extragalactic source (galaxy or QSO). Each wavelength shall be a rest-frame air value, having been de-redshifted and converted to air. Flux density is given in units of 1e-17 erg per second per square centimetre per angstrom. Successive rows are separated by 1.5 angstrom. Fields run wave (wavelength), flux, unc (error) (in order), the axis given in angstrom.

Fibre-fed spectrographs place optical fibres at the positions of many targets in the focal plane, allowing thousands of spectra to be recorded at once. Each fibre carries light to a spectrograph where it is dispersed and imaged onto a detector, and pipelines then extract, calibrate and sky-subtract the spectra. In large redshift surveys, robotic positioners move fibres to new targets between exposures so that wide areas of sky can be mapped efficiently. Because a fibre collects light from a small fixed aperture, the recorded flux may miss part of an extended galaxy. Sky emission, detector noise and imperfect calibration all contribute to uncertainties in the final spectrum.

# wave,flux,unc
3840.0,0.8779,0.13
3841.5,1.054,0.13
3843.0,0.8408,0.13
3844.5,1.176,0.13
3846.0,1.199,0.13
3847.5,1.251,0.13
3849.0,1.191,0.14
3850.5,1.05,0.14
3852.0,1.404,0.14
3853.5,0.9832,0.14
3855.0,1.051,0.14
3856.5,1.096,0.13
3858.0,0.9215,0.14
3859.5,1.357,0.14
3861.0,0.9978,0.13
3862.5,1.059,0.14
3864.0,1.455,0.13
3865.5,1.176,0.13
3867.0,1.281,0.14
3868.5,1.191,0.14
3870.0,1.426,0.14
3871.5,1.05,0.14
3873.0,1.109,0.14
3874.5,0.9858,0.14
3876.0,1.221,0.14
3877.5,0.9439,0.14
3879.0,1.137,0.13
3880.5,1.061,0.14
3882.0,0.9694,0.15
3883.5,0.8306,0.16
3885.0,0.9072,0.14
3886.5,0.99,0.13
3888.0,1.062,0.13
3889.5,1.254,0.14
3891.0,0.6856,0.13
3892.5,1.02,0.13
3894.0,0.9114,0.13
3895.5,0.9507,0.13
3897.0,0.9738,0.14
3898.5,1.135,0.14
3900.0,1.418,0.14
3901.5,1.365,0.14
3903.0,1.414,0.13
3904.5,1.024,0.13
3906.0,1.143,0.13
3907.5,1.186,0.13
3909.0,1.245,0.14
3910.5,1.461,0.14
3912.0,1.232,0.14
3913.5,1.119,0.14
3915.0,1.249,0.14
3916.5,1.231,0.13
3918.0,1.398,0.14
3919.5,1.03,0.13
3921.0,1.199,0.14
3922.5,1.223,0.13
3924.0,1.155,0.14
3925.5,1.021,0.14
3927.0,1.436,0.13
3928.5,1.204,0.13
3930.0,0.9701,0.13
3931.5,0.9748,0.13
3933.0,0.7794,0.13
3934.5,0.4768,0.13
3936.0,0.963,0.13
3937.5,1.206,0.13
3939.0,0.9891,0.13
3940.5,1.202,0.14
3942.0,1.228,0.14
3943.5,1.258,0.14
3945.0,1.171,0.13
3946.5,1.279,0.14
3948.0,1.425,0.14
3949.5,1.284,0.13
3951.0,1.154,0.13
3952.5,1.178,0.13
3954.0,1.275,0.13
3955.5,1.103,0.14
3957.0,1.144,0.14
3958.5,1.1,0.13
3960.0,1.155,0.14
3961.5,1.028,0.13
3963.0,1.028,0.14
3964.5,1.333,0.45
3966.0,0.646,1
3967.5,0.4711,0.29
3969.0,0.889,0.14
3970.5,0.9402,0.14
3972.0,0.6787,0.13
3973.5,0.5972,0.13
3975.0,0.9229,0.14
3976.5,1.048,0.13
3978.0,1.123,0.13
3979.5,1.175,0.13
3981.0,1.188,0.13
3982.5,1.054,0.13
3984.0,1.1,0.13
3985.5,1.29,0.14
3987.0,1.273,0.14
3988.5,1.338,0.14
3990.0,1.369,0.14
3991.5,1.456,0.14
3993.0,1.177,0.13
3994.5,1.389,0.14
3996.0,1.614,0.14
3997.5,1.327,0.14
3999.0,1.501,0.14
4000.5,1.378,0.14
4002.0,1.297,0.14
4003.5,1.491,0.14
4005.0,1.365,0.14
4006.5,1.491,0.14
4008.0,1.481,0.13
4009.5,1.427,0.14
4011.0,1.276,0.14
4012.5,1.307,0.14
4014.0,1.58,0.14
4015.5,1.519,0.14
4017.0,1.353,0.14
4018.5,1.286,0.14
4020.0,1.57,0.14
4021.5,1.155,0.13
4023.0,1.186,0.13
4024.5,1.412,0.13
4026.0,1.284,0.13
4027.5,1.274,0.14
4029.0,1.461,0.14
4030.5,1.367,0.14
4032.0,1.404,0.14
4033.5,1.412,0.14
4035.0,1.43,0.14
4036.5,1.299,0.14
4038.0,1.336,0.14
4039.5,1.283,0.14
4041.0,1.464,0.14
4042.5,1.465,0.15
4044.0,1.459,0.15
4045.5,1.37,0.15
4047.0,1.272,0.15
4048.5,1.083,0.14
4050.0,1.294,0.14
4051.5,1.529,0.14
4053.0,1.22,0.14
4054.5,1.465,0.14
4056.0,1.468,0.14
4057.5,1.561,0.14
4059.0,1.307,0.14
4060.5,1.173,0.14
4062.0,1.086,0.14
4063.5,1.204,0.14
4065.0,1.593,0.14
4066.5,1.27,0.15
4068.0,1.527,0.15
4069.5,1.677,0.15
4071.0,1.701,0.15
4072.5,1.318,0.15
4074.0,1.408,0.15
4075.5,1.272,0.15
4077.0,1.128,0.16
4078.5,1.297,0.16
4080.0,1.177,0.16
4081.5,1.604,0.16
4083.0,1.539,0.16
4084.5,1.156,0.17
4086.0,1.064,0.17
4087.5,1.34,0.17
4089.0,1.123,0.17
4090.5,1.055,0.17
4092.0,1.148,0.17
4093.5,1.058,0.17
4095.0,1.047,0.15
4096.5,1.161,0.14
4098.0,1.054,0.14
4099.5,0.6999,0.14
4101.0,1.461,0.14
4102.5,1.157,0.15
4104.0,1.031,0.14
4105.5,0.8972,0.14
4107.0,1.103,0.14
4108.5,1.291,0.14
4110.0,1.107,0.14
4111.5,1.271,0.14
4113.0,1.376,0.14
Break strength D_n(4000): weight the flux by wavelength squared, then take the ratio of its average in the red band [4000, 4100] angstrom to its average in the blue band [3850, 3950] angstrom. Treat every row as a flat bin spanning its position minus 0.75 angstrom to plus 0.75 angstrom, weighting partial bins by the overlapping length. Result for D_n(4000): 1.3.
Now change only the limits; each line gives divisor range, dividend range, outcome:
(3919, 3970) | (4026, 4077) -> 1.33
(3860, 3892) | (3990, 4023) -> 1.37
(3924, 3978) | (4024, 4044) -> 1.37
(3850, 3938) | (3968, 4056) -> 1.24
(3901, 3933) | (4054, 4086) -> 1.24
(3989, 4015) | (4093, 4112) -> 0.82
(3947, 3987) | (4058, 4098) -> 1.28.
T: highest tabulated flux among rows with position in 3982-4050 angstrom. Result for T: 1.614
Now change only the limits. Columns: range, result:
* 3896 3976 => 1.461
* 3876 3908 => 1.418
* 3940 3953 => 1.425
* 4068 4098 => 1.701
